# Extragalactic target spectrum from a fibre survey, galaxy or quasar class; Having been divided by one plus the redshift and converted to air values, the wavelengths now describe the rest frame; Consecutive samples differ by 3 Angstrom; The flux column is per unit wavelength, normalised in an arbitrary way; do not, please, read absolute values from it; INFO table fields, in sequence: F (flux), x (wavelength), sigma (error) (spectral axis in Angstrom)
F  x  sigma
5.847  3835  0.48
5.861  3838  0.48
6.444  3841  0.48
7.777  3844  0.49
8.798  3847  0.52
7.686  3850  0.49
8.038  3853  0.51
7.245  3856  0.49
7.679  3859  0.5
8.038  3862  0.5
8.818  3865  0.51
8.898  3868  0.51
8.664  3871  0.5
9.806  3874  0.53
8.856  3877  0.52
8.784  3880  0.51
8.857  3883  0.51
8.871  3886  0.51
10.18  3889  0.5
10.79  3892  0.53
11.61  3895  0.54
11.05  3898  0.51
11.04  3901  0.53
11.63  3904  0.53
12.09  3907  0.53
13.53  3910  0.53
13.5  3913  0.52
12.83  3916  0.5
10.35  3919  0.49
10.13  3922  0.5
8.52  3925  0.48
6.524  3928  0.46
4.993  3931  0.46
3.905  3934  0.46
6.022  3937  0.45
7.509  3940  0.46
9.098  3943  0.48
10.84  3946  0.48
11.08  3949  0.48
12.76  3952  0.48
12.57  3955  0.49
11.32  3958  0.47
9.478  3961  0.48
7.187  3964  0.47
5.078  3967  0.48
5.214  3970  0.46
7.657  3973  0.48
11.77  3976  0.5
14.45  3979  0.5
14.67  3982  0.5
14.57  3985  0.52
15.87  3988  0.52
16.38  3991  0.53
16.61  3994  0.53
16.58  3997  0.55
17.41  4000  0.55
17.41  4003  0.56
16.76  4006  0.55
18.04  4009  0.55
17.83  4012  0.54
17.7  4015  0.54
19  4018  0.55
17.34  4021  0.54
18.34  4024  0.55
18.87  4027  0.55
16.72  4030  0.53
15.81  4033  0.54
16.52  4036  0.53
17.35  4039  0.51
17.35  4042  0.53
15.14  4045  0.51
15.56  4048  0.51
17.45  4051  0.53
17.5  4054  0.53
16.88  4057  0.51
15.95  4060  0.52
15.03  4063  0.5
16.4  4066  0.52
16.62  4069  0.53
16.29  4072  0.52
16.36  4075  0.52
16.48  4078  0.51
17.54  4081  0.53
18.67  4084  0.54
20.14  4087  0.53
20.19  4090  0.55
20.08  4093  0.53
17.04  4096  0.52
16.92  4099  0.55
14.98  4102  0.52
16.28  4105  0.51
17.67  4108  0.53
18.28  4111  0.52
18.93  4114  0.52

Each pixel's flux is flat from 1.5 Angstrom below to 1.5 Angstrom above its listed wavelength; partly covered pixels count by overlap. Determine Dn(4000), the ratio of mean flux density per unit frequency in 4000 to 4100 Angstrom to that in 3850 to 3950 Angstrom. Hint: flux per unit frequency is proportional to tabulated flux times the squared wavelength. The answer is 2.0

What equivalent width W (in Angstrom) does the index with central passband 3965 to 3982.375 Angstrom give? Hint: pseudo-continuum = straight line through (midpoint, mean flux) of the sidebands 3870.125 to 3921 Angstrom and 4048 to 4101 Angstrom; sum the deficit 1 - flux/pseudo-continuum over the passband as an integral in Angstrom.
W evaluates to 5.4 Angstrom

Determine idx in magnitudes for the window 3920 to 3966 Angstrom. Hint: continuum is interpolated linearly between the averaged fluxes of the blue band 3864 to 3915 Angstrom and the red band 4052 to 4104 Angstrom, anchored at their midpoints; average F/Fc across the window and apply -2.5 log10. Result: 0.38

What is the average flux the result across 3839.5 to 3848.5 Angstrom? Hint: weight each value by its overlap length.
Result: 7.67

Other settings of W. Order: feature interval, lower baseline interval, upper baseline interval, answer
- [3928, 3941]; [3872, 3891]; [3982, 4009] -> 7.2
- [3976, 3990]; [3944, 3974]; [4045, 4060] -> -4.2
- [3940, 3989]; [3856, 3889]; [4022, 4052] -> 9.7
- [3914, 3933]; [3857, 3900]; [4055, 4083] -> 3.6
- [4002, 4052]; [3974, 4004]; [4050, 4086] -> -3.7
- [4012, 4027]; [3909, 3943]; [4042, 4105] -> -4.4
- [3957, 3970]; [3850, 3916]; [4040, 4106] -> 5.1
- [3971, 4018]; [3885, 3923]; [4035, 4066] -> -3.2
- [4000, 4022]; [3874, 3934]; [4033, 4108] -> -4.8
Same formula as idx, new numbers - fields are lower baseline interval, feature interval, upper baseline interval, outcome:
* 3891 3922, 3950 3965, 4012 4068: 0.26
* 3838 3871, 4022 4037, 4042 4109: -0.14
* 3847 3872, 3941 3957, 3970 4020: 0.17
